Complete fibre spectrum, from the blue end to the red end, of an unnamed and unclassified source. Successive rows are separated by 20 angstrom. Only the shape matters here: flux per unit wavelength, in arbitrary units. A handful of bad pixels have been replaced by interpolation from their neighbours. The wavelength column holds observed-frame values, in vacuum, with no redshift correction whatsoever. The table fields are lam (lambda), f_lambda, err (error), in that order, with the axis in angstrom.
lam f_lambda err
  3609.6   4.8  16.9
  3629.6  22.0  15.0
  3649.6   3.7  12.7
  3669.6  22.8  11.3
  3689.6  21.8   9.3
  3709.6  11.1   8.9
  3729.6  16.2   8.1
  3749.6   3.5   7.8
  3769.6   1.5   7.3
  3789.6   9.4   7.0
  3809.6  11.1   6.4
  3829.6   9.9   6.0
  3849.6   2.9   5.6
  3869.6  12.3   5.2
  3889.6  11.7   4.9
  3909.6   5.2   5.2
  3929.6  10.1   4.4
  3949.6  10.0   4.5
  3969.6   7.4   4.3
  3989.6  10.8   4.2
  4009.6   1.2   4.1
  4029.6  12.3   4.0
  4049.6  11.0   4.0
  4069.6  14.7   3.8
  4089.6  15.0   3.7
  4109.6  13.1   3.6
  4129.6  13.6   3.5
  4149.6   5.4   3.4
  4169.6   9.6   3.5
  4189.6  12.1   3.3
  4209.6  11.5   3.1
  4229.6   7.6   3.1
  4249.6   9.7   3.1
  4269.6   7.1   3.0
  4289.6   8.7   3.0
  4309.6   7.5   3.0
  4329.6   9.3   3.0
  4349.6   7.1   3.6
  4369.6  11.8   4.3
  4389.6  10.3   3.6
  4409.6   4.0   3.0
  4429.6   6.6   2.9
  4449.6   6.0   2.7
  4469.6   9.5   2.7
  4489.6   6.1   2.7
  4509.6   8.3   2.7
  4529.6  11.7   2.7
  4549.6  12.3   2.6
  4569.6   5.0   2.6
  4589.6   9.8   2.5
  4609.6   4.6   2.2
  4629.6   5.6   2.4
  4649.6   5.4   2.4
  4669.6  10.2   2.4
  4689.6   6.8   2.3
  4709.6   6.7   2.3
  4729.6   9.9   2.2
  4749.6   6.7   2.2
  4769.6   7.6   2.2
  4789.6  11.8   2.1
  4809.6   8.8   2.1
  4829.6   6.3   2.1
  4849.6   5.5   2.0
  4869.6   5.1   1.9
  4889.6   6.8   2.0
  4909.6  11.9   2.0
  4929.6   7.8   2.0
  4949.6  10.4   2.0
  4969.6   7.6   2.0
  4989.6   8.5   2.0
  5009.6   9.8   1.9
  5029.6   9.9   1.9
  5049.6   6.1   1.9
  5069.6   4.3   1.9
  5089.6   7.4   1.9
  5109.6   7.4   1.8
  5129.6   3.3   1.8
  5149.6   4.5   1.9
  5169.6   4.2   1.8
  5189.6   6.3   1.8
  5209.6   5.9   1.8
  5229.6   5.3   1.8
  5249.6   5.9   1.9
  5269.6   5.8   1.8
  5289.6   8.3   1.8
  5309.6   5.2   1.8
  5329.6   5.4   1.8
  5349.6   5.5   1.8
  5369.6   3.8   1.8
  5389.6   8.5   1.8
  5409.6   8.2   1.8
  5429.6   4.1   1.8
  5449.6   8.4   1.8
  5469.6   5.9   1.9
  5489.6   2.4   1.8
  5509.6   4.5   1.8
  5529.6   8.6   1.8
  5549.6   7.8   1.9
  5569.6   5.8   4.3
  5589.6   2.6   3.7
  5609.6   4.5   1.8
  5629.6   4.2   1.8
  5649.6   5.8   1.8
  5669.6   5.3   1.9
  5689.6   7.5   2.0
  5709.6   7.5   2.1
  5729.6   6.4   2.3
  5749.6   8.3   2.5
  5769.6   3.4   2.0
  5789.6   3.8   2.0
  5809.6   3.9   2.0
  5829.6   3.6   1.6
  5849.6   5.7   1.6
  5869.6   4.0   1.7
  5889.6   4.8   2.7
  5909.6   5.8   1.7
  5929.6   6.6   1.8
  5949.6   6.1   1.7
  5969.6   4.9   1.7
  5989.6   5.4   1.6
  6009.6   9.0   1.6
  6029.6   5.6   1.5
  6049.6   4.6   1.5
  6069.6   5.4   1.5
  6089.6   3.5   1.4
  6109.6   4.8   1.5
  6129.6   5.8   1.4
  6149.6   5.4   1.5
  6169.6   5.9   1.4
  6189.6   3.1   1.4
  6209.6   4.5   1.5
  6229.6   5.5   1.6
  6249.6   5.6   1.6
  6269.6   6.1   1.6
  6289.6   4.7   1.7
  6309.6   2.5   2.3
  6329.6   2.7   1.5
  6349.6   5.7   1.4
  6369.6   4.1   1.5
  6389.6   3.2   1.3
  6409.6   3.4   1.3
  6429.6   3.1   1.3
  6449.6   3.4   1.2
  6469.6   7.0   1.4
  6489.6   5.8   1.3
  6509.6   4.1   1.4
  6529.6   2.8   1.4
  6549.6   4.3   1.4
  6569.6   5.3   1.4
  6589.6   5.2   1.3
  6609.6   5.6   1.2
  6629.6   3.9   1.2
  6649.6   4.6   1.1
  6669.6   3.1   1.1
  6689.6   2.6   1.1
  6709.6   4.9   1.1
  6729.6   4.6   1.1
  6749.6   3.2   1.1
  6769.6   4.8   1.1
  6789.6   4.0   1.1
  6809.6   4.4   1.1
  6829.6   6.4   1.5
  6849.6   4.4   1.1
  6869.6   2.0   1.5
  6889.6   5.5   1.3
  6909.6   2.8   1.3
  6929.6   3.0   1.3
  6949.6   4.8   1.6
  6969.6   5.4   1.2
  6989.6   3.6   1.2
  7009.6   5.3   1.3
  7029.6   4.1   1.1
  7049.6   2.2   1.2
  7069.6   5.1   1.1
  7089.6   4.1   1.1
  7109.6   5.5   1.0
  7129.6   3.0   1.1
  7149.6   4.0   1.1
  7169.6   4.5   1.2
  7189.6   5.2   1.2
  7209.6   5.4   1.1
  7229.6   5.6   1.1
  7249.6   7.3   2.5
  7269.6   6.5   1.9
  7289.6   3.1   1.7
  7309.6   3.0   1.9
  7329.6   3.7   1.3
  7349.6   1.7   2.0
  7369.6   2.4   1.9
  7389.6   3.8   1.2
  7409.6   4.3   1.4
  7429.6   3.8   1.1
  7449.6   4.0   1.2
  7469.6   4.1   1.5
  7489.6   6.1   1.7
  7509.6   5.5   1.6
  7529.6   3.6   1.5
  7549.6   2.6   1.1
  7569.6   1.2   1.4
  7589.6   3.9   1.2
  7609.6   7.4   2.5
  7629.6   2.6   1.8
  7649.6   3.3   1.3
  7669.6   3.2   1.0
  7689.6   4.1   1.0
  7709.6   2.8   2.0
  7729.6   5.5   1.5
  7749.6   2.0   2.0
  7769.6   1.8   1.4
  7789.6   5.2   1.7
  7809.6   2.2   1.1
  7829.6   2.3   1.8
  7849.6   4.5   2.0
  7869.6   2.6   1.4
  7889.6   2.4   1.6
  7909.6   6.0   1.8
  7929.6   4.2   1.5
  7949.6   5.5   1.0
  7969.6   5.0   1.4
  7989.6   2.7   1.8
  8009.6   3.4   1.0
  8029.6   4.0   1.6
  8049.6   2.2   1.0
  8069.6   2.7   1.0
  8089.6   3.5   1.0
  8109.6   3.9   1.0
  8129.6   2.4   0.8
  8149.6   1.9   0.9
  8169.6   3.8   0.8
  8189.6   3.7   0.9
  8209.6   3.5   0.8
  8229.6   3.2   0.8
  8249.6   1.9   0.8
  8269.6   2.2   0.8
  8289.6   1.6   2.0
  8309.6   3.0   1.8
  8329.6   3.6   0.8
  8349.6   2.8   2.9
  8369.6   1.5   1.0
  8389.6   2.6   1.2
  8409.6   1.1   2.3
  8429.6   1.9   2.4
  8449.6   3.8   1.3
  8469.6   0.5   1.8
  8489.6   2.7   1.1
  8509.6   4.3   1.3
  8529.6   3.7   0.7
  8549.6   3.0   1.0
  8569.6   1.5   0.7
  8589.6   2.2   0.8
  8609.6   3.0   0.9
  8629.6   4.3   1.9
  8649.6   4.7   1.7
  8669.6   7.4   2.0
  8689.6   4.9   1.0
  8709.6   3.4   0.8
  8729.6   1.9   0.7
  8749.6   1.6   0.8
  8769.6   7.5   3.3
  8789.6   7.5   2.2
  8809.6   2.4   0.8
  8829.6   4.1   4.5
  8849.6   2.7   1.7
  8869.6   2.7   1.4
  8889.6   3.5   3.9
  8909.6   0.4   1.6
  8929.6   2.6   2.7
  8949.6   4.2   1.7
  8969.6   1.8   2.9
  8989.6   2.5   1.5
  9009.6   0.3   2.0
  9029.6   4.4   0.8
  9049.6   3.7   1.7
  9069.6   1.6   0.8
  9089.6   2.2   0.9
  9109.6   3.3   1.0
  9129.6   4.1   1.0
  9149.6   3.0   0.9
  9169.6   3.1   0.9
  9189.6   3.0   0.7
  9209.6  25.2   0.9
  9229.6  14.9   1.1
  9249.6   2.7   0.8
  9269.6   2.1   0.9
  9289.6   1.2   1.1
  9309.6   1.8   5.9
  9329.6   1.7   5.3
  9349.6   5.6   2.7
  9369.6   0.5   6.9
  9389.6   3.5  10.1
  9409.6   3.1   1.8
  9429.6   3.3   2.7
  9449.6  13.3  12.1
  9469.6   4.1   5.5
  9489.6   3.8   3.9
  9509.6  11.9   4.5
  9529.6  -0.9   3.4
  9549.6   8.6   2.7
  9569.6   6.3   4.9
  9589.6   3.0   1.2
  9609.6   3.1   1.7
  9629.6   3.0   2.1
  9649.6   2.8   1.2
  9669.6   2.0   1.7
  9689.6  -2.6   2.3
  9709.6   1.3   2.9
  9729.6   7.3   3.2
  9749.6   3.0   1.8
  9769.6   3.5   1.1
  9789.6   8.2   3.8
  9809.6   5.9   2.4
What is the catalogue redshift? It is 1.472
